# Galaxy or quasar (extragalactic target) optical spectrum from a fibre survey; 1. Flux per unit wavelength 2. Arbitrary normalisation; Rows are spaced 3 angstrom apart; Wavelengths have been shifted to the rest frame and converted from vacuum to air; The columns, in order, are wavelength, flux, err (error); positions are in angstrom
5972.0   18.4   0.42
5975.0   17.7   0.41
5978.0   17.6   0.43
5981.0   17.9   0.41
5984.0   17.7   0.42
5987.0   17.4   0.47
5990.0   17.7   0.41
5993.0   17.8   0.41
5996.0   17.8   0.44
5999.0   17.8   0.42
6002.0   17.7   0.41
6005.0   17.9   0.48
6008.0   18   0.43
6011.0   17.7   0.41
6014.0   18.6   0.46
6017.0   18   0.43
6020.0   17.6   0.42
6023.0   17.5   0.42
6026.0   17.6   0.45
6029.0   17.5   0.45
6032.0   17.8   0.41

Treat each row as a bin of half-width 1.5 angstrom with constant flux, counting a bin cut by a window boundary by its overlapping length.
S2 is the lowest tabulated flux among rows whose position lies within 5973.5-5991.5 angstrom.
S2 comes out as 17.4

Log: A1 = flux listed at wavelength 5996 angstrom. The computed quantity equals 17.8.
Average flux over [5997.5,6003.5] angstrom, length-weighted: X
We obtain 17.8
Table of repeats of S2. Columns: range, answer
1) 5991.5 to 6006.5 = 17.7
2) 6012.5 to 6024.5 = 17.5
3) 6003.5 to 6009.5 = 17.9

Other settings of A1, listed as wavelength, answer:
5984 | 17.7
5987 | 17.4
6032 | 17.8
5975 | 17.7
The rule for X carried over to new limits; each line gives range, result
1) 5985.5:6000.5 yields 17.7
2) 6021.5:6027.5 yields 17.6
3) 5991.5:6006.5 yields 17.8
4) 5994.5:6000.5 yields 17.8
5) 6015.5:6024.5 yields 17.7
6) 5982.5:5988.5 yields 17.5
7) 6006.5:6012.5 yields 17.8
